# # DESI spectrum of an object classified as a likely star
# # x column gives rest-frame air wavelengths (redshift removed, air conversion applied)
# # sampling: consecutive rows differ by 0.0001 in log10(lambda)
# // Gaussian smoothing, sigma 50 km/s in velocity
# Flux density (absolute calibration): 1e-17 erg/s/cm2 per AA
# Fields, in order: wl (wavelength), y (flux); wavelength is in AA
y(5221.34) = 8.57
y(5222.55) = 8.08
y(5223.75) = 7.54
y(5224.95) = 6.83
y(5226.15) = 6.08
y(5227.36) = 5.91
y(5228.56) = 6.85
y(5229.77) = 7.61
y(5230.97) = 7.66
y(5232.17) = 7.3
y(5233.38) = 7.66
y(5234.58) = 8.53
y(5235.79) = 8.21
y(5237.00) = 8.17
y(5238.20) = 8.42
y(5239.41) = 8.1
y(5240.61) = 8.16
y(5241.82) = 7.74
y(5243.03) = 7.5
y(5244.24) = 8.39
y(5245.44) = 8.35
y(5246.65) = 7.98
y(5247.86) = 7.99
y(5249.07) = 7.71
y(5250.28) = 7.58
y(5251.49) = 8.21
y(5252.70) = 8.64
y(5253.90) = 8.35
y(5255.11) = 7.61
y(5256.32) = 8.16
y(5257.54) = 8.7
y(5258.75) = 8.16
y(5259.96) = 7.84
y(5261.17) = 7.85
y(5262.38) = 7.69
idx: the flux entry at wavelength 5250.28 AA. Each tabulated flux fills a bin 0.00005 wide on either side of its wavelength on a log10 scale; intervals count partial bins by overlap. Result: 7.58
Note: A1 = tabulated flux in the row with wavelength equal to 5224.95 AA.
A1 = 6.83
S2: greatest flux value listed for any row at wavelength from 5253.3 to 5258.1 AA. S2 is 8.7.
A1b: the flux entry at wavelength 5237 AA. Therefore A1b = 8.17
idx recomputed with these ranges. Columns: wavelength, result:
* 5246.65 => 7.98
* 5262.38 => 7.69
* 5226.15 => 6.08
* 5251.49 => 8.21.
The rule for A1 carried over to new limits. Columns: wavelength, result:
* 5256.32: 8.16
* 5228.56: 6.85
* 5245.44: 8.35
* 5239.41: 8.1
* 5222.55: 8.08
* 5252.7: 8.64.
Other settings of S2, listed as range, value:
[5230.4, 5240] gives 8.53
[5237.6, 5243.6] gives 8.42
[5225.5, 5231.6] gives 7.66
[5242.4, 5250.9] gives 8.39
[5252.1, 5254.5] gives 8.64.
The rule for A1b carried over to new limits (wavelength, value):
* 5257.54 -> 8.7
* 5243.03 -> 7.5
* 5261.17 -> 7.85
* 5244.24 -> 8.39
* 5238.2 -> 8.42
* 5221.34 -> 8.57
